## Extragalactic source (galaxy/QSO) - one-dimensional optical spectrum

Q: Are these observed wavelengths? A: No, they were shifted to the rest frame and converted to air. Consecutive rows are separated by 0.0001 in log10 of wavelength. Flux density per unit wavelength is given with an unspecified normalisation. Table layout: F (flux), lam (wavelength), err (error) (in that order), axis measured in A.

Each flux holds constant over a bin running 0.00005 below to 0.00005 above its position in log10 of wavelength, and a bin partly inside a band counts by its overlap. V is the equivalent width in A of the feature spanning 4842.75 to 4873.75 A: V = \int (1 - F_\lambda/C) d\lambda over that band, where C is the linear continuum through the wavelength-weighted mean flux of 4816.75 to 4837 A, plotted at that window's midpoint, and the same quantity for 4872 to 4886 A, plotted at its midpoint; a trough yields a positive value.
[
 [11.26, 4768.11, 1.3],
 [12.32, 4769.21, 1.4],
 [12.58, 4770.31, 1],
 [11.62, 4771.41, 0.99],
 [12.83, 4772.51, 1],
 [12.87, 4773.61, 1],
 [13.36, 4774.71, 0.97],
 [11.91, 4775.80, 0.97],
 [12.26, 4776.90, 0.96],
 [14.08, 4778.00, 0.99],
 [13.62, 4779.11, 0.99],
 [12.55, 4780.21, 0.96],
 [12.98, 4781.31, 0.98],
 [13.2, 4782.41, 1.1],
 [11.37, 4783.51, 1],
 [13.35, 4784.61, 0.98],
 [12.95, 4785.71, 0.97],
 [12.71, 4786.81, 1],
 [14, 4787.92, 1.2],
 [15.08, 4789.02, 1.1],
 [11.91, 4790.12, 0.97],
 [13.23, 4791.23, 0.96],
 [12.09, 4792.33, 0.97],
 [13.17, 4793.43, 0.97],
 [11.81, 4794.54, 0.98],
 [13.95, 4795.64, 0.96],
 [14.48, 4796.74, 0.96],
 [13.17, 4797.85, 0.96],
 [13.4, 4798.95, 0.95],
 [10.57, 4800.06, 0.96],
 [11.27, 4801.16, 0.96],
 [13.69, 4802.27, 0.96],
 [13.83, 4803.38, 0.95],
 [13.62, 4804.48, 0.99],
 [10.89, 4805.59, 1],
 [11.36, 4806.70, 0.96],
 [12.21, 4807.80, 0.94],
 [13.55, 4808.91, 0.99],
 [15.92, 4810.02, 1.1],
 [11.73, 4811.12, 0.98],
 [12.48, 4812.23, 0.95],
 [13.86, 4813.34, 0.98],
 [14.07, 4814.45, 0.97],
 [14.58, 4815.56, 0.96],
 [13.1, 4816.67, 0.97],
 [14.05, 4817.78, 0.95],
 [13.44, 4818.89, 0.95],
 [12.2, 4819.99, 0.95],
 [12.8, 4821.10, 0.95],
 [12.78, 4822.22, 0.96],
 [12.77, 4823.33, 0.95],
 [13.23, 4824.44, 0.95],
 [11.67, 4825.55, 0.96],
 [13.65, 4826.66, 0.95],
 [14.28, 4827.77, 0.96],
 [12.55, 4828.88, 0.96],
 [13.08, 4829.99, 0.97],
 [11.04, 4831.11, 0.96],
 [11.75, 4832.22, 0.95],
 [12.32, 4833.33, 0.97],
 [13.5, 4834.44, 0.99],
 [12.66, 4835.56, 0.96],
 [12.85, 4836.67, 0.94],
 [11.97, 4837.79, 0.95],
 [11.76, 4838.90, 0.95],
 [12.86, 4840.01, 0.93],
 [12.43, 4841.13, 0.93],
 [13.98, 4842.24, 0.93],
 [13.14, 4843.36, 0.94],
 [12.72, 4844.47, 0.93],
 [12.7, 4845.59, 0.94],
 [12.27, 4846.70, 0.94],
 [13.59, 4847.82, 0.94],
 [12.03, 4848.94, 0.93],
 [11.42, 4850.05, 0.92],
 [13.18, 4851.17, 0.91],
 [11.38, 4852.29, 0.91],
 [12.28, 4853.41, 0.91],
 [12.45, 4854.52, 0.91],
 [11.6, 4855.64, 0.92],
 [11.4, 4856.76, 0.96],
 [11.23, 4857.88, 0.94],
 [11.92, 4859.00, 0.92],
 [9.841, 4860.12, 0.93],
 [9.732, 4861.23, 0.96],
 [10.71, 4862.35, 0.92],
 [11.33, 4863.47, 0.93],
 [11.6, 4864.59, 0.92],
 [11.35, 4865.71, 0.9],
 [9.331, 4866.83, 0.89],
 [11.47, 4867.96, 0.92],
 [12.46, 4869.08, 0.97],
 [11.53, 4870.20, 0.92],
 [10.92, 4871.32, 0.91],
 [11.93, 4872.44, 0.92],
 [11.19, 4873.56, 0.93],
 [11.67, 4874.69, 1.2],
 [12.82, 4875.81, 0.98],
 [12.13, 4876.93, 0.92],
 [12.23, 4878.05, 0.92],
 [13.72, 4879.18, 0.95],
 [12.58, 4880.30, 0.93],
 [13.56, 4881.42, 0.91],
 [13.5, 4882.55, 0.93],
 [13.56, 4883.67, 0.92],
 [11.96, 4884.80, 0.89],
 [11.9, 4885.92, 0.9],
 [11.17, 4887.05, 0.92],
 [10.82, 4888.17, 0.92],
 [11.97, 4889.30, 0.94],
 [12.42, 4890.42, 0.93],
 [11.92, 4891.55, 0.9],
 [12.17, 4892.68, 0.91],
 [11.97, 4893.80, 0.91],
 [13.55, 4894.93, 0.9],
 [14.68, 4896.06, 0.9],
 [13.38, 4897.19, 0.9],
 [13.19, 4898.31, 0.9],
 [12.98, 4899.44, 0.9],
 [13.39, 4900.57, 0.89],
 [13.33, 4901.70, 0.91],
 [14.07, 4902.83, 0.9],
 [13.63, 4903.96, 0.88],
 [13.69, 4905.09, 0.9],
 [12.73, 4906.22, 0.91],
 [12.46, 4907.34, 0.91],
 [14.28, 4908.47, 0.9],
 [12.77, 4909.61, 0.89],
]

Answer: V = 2.4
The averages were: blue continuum 12.8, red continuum 12.5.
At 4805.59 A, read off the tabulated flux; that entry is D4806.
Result 10.89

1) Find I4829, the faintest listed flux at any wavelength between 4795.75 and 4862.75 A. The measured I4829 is 9.732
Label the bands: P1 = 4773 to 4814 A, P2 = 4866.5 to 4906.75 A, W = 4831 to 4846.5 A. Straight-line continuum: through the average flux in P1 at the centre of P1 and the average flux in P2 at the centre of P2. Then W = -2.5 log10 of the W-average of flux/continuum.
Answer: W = 0.01 mag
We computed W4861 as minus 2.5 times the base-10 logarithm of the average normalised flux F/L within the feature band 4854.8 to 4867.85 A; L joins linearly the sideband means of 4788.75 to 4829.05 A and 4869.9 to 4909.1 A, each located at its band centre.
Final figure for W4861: 0.17 mag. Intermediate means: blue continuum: 13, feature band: 11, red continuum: 12.7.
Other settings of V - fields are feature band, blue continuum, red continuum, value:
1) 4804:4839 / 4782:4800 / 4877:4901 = 0.15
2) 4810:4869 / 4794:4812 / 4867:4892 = 0.56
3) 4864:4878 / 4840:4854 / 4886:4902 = 1.16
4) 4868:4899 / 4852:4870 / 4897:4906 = 0.17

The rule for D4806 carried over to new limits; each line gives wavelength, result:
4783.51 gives 11.37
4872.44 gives 11.93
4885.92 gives 11.9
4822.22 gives 12.78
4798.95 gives 13.4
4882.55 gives 13.5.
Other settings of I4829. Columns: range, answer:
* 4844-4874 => 9.331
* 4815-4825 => 12.2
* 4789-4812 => 10.57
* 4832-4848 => 11.75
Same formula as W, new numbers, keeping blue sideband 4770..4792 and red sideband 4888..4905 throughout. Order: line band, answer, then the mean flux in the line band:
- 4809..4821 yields -0.05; 13.5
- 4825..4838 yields 0.03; 12.6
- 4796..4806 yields 0.01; 12.8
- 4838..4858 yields 0.05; 12.4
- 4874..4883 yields 0.02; 12.7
